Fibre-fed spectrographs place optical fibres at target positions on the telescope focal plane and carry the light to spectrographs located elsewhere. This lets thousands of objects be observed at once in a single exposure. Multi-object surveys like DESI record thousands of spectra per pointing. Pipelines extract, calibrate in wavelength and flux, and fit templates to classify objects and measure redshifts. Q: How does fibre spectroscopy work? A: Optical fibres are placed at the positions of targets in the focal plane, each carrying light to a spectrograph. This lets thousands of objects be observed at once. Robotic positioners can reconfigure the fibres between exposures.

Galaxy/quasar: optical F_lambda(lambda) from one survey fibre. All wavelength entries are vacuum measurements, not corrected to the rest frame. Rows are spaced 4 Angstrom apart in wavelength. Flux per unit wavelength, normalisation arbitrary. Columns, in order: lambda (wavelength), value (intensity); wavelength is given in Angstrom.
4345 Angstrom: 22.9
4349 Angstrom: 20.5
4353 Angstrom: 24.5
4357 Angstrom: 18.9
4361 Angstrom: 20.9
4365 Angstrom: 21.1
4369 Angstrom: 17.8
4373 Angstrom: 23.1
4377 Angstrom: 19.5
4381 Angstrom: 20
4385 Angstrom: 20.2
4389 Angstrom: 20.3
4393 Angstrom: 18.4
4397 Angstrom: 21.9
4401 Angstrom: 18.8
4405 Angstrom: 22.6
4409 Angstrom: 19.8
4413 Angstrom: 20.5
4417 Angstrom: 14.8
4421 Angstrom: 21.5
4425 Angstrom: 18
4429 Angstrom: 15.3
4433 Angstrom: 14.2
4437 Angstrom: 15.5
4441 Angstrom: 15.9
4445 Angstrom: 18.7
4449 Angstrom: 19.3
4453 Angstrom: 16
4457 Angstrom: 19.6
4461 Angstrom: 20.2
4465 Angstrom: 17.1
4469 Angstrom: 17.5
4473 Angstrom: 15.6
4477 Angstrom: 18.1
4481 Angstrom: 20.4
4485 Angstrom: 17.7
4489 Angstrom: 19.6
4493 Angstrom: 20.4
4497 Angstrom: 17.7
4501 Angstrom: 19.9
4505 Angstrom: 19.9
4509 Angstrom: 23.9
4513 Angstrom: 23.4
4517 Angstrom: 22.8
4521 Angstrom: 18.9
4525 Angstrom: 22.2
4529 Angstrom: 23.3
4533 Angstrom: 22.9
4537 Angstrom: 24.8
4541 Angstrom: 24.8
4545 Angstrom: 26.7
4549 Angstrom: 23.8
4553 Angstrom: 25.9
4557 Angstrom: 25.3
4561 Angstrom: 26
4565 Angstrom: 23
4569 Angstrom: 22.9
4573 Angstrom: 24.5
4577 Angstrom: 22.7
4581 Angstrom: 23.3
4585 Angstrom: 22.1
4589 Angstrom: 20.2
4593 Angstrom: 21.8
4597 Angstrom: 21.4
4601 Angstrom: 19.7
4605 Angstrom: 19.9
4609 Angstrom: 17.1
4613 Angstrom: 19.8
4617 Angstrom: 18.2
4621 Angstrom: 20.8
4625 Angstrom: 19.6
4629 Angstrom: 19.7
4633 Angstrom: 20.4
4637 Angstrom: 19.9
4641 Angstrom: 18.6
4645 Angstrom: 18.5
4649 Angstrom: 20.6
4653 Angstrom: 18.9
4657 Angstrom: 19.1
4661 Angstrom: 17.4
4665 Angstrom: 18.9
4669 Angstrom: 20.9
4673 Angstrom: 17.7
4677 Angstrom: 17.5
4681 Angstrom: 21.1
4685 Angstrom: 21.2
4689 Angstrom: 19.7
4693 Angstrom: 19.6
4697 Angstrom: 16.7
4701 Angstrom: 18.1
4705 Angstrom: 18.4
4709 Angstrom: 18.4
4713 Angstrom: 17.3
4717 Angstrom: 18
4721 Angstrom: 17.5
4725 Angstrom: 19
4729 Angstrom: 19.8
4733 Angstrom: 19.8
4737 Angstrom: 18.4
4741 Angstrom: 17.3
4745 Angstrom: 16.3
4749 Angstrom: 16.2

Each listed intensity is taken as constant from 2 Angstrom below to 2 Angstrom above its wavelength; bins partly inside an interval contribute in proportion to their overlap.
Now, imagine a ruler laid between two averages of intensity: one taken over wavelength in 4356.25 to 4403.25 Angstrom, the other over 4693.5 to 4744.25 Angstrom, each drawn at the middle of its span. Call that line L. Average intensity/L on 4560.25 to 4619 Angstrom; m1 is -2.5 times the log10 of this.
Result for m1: -0.132 mag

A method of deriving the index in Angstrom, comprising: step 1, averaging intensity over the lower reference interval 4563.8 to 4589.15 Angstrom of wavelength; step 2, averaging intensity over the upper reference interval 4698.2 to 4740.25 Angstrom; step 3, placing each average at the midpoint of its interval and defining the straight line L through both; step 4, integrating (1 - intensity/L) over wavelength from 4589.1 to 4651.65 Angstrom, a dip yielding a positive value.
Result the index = 5.0 Angstrom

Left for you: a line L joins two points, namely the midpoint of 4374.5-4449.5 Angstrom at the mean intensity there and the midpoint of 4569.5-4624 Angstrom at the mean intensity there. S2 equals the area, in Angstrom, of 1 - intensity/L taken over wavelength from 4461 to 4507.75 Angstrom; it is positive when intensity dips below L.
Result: 2.1 Angstrom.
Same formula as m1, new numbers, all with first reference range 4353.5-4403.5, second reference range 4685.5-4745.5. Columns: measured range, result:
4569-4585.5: -0.209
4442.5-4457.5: 0.094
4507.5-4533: -0.154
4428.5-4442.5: 0.294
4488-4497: 0.005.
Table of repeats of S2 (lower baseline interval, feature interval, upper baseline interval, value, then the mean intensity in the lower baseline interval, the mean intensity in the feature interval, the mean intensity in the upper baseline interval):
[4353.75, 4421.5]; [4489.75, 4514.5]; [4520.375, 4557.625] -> 2.5 Angstrom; 20.1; 20.8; 24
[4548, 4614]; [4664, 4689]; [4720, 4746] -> 0.3 Angstrom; 22.3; 19.6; 18.4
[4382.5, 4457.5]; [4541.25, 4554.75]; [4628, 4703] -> -4.7 Angstrom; 18.5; 25.4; 19.2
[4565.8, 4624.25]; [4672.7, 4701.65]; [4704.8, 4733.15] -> 0.1 Angstrom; 21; 19.1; 18.4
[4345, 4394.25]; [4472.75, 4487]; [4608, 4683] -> 1.3 Angstrom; 20.6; 18.2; 19.2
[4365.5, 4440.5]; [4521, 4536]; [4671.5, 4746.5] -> -2.9 Angstrom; 19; 22.4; 18.5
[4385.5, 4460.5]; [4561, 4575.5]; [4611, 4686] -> -3.6 Angstrom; 18.5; 23.8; 19.4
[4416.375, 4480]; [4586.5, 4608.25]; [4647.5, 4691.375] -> -2.0 Angstrom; 17.4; 20.4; 19.4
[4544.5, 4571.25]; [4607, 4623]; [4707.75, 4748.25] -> 2.5 Angstrom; 24.7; 19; 18.1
